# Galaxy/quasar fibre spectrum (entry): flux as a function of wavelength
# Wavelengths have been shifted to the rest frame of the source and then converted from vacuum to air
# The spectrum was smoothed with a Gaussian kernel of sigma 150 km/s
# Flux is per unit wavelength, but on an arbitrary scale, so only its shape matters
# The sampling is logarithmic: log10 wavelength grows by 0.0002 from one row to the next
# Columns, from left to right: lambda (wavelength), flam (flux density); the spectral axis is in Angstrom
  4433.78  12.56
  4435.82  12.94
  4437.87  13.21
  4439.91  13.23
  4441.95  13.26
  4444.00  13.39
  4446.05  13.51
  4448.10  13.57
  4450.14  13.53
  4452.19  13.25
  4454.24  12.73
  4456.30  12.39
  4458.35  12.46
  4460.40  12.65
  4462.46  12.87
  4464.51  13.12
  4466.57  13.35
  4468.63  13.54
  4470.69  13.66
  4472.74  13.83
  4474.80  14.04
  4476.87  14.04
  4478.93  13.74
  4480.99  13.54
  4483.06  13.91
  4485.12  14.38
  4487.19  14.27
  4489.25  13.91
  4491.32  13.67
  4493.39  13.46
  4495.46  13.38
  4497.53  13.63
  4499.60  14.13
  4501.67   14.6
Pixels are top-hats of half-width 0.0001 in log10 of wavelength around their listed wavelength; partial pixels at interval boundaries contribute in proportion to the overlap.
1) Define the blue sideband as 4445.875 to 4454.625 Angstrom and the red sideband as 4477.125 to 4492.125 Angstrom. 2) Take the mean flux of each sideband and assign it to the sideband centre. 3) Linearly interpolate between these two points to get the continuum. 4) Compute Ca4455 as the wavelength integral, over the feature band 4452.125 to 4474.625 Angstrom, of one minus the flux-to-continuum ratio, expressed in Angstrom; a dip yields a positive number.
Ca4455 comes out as 0.8 Angstrom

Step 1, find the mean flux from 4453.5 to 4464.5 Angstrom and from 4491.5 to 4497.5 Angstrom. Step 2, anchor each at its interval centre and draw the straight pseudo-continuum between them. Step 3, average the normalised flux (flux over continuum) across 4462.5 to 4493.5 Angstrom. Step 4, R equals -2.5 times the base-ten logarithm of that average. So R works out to -0.05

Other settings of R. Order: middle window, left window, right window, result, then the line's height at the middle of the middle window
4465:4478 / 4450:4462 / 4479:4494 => -0.03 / 13.3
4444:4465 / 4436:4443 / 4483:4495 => 0.03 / 13.4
